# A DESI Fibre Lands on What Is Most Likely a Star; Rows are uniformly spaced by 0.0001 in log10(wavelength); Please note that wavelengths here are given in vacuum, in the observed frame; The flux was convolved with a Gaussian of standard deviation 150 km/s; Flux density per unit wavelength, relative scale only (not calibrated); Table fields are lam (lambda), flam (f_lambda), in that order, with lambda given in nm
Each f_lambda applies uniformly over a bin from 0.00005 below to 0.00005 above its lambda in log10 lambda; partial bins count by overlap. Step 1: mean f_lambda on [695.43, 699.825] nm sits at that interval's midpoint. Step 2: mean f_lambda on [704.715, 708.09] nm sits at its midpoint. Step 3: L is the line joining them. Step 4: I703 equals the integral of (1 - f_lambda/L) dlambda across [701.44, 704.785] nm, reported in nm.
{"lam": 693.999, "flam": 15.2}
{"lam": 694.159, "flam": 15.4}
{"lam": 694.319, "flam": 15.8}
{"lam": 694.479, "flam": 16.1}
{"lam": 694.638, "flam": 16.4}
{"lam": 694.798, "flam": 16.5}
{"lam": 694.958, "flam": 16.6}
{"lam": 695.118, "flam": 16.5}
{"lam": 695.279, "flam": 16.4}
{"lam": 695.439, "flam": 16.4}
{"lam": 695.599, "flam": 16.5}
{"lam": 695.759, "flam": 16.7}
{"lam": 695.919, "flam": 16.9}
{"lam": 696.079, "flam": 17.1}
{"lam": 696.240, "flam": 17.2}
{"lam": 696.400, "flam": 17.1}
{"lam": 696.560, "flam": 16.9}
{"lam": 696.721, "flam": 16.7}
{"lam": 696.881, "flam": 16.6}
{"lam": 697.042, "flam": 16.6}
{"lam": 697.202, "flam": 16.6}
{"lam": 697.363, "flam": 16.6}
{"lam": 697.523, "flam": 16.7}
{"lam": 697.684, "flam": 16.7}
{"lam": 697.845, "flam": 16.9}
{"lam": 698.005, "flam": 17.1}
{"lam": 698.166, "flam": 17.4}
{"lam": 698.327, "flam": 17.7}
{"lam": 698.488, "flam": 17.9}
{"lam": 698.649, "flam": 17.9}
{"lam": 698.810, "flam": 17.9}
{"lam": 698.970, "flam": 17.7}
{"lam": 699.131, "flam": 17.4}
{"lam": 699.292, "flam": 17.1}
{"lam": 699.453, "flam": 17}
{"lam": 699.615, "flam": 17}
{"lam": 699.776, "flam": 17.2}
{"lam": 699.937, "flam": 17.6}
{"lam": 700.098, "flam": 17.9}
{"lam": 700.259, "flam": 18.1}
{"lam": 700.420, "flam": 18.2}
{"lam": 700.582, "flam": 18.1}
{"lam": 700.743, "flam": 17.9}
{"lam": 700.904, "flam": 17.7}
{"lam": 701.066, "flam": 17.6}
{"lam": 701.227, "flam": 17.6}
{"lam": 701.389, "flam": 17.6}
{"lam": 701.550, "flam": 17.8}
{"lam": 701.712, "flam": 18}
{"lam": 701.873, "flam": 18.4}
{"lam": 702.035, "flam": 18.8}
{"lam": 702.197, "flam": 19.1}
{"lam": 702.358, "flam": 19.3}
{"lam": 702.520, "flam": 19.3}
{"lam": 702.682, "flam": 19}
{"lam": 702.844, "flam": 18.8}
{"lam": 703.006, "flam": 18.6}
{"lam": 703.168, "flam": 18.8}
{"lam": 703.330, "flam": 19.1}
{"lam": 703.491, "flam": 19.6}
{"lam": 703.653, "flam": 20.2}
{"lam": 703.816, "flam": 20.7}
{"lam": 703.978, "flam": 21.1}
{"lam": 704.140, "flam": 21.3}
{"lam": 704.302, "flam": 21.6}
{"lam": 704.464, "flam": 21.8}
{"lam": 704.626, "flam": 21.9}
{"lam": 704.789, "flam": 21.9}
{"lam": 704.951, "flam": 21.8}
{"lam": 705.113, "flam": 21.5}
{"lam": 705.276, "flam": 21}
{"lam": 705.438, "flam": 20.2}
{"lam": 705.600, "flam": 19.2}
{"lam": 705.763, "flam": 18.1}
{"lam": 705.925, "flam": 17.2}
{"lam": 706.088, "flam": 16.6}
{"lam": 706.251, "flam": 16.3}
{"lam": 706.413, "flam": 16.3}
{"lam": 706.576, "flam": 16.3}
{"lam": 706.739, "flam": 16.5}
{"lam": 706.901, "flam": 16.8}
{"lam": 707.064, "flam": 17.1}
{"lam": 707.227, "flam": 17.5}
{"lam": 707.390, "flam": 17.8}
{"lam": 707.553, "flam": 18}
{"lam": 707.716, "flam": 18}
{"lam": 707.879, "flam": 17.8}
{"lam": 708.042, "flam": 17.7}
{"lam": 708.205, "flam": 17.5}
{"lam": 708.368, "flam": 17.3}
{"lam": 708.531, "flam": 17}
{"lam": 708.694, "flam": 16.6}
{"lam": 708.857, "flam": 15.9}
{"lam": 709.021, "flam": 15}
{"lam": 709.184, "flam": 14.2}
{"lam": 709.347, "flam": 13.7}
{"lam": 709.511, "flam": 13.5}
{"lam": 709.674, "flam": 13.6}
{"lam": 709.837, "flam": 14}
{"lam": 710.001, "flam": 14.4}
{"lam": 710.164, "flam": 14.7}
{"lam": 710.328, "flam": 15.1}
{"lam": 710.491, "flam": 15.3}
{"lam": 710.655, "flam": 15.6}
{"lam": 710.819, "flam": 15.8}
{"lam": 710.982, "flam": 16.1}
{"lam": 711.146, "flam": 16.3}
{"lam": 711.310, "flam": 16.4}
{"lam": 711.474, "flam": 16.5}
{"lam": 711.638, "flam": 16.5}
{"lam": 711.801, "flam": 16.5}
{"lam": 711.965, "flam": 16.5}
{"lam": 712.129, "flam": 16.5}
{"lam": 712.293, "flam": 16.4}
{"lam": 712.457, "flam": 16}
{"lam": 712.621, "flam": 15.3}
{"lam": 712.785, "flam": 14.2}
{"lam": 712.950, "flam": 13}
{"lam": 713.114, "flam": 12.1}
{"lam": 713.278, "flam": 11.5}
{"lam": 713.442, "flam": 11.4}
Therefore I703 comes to -0.35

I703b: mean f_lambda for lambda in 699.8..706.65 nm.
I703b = 19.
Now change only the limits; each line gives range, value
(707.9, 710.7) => 15.4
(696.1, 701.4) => 17.3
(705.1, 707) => 17.9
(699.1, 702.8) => 18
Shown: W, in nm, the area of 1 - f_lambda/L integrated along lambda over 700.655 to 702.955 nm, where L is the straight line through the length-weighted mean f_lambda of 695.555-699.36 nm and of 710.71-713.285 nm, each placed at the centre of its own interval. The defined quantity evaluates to -0.243 nm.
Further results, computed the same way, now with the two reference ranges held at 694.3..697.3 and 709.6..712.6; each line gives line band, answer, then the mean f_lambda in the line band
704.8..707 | -0.33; 18.4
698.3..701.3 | -0.23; 17.7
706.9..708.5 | -0.17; 17.6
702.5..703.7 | -0.22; 19.1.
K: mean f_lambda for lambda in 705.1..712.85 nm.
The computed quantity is 16.5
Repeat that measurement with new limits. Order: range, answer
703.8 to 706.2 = 20.3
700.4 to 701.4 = 17.8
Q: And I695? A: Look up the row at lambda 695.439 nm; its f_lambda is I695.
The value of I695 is 16.4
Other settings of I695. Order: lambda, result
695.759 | 16.7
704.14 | 21.3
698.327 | 17.7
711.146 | 16.3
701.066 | 17.6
